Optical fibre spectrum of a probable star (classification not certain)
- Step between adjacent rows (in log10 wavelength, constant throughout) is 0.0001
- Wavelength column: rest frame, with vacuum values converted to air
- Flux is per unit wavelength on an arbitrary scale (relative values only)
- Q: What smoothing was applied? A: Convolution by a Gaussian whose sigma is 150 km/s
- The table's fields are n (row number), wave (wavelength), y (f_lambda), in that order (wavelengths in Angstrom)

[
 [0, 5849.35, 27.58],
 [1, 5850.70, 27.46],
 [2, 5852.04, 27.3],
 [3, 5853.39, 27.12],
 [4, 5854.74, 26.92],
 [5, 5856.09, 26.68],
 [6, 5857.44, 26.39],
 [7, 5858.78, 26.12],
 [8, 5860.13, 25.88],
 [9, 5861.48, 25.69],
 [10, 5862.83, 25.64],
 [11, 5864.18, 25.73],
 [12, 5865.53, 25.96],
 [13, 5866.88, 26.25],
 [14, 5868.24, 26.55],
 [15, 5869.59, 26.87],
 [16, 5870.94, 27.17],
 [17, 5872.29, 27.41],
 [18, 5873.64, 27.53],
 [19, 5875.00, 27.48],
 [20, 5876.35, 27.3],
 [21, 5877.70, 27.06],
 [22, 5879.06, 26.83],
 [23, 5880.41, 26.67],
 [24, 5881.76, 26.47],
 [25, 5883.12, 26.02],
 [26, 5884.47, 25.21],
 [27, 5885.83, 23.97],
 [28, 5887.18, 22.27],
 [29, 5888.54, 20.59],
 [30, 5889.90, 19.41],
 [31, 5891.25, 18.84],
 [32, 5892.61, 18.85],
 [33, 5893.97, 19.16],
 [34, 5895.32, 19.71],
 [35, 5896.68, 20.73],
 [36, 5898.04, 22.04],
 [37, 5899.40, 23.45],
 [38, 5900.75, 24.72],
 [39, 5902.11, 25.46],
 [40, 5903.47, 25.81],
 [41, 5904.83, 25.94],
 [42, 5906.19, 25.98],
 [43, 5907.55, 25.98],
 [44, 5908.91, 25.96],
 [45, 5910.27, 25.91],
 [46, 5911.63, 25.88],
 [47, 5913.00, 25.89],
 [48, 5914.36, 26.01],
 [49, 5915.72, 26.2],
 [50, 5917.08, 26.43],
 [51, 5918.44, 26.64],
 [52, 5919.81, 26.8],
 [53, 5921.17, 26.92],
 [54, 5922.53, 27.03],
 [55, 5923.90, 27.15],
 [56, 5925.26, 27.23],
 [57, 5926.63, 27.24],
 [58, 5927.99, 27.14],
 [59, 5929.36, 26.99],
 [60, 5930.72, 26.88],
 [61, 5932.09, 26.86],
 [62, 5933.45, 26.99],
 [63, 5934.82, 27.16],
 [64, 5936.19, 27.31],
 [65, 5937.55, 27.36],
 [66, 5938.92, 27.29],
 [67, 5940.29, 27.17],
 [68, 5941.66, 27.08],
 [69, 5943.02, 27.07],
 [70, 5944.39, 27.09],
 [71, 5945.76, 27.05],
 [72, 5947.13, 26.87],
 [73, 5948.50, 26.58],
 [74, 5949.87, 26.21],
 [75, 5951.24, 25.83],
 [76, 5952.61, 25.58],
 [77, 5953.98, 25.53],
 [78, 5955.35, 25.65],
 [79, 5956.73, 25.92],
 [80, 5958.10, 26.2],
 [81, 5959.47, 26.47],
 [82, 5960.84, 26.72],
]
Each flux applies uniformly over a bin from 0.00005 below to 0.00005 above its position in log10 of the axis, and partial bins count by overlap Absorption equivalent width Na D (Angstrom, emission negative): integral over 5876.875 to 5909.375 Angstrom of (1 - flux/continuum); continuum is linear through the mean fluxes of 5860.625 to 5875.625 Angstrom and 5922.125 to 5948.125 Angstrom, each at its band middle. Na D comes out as 3.8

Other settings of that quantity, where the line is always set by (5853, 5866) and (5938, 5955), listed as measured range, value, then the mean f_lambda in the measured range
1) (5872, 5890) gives 0.59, 25.4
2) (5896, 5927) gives 0.87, 25.7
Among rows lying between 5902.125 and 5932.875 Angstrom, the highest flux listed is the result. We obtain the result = 27.24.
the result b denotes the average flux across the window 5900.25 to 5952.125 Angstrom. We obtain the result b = 26.6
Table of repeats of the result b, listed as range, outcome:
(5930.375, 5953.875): 26.8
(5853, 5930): 25.3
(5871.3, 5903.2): 23.8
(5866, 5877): 27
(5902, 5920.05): 26.1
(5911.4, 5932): 26.7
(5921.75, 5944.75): 27.1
